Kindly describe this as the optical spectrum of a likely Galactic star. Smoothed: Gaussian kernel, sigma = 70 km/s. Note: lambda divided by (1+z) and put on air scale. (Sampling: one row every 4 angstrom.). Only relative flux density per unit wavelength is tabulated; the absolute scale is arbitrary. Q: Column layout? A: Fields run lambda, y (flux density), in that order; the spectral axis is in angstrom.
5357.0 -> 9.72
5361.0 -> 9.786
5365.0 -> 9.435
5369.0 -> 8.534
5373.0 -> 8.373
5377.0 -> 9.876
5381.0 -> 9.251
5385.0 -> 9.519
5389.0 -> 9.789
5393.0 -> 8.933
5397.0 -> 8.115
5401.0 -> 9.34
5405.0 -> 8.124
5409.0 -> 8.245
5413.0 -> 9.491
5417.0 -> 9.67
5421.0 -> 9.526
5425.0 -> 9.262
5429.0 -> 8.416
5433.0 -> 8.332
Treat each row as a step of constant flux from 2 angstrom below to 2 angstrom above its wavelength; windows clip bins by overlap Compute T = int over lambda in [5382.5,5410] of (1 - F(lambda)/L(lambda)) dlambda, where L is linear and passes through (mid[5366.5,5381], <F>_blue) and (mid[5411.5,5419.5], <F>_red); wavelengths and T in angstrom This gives 1.20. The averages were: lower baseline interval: 8.99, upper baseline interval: 9.58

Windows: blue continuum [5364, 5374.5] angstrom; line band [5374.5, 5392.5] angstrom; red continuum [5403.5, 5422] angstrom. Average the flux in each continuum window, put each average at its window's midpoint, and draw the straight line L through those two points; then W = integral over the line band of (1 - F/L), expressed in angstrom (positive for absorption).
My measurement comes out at -1.4 angstrom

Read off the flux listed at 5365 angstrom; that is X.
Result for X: 9.435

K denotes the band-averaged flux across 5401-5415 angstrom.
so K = 8.72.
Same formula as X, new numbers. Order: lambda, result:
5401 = 9.34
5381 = 9.251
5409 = 8.245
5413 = 9.491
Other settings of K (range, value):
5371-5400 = 9.13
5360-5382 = 9.18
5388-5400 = 8.91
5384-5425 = 9.07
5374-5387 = 9.46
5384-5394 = 9.45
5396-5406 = 8.61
